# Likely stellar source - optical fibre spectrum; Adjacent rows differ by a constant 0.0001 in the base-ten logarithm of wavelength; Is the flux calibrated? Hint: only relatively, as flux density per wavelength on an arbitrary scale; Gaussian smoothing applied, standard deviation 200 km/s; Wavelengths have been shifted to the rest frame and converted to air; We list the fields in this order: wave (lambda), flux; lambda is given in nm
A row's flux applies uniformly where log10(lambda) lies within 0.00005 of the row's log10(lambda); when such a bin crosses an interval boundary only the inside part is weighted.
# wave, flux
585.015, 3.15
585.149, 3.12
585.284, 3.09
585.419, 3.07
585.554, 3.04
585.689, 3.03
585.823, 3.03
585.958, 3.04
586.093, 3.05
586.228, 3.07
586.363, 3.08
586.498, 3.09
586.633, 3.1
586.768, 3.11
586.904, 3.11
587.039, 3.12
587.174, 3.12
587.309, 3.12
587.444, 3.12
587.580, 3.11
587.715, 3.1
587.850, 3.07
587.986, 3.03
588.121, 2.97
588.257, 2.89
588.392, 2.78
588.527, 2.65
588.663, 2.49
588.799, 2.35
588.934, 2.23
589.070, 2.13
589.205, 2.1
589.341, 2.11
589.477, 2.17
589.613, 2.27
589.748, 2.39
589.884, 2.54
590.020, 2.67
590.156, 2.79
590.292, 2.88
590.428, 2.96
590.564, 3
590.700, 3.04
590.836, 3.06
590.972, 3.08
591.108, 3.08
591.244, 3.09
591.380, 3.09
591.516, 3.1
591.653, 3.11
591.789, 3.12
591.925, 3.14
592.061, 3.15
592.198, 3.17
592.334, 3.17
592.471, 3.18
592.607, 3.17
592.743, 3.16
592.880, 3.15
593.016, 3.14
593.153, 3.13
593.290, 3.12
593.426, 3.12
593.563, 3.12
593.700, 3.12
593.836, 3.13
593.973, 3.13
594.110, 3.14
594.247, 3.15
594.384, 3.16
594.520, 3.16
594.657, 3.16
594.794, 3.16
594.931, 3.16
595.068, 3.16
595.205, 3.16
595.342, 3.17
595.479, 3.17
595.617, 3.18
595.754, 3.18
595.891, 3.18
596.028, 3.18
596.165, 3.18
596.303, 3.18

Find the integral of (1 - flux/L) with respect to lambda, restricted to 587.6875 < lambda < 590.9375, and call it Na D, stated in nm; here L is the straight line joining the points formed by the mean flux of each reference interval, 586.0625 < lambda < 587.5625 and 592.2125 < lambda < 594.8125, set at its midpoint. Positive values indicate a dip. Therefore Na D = 0.49 nm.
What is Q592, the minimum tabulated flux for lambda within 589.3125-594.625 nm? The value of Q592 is 2.11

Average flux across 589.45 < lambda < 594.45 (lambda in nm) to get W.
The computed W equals 3.01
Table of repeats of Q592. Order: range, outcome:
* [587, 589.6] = 2.1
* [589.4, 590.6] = 2.17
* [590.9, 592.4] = 3.08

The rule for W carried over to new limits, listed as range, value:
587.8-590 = 2.51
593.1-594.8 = 3.14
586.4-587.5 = 3.11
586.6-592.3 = 2.85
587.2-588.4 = 3.04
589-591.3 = 2.67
